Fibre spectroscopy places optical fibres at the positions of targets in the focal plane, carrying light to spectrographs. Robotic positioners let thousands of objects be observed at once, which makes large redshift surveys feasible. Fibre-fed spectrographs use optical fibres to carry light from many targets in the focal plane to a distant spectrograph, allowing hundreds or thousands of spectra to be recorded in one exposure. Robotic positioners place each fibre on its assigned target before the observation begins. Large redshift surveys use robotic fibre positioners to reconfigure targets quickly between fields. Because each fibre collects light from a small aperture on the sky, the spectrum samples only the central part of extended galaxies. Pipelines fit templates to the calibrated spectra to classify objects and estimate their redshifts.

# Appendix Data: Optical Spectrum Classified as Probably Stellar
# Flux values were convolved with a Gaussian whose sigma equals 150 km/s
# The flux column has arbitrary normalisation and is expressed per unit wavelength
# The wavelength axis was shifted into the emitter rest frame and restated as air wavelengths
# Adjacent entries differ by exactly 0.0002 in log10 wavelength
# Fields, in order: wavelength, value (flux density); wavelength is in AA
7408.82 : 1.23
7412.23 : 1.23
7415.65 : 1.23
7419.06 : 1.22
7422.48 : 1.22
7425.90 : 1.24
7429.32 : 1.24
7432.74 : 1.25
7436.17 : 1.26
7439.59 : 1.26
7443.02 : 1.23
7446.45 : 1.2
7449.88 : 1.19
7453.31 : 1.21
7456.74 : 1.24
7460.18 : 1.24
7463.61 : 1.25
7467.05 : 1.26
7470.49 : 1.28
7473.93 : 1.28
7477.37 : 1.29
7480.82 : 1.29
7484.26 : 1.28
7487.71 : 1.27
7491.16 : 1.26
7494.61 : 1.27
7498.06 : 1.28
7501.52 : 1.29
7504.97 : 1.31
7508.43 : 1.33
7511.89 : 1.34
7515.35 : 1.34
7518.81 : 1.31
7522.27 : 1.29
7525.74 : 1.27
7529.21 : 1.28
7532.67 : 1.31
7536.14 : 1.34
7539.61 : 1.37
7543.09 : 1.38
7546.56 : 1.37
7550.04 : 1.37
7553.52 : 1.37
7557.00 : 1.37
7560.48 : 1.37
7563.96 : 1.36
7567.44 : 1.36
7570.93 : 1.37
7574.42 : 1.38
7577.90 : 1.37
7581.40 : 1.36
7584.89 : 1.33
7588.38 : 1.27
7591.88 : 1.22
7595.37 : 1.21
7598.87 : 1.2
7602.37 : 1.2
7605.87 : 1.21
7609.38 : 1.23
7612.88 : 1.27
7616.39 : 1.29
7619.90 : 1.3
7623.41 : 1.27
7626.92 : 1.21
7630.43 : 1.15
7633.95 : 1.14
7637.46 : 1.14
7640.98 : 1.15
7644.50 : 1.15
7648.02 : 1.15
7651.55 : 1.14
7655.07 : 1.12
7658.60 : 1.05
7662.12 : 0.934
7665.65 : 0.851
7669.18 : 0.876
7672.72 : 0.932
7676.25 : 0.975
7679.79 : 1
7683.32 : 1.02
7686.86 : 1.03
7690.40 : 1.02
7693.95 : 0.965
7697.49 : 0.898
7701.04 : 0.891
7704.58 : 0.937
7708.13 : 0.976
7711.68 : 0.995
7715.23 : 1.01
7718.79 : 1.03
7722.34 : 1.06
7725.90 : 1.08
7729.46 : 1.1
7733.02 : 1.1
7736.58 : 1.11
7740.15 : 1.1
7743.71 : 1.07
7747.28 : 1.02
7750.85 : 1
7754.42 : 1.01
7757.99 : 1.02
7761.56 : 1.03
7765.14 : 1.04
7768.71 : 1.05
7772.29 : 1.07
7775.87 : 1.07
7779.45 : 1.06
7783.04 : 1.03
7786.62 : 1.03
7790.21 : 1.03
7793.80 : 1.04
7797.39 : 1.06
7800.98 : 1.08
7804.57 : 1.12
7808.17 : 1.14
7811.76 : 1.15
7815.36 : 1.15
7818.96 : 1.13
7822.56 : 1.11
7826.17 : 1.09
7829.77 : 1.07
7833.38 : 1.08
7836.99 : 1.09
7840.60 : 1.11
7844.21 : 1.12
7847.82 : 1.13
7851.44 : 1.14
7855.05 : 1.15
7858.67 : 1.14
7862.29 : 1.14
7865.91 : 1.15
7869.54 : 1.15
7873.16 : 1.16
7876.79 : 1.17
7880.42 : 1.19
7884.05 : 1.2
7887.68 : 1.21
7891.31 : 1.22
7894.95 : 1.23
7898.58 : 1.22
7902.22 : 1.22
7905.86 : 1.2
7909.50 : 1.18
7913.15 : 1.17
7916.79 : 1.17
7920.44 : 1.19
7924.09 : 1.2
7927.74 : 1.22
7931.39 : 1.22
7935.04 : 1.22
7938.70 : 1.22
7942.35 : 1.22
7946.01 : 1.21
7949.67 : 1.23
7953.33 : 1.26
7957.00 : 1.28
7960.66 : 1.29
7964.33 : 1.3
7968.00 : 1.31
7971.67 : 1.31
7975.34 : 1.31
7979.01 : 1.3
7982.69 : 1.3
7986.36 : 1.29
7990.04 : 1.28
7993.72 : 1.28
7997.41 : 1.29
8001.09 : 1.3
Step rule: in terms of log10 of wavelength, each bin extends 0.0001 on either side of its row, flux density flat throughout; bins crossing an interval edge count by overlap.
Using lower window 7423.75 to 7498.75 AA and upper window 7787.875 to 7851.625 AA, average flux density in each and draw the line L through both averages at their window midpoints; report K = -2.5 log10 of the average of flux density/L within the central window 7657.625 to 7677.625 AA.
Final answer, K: 0.24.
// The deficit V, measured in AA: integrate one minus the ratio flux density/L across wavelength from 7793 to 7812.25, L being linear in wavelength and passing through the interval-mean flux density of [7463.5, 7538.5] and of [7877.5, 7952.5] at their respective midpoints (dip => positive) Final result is 2.1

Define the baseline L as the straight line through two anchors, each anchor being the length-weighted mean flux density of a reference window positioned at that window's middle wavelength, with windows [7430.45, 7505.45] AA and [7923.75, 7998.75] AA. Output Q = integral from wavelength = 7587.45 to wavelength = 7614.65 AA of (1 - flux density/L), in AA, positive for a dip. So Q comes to 0.7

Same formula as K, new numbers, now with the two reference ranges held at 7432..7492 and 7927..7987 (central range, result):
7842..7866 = 0.11 mag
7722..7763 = 0.19 mag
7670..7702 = 0.28 mag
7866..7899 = 0.06 mag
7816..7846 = 0.15 mag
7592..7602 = 0.04 mag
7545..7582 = -0.09 mag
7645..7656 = 0.11 mag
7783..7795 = 0.22 mag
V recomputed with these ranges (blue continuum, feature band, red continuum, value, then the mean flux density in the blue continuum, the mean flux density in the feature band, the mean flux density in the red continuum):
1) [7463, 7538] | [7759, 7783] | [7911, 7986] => 4.1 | 1.29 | 1.05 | 1.25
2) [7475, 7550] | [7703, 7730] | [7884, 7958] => 5.2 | 1.31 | 1.02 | 1.21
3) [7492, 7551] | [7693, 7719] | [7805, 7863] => 5.3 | 1.32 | 0.959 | 1.12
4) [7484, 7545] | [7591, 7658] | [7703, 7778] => -0.9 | 1.31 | 1.19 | 1.04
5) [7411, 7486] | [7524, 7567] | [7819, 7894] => -4.5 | 1.25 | 1.35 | 1.14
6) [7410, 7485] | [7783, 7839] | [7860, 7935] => 5.2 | 1.24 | 1.09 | 1.19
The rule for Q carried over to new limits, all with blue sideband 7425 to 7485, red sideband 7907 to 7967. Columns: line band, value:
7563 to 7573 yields -1.0 AA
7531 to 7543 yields -1.0 AA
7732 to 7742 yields 1.1 AA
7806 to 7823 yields 1.3 AA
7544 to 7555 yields -1.1 AA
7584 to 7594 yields -0.2 AA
